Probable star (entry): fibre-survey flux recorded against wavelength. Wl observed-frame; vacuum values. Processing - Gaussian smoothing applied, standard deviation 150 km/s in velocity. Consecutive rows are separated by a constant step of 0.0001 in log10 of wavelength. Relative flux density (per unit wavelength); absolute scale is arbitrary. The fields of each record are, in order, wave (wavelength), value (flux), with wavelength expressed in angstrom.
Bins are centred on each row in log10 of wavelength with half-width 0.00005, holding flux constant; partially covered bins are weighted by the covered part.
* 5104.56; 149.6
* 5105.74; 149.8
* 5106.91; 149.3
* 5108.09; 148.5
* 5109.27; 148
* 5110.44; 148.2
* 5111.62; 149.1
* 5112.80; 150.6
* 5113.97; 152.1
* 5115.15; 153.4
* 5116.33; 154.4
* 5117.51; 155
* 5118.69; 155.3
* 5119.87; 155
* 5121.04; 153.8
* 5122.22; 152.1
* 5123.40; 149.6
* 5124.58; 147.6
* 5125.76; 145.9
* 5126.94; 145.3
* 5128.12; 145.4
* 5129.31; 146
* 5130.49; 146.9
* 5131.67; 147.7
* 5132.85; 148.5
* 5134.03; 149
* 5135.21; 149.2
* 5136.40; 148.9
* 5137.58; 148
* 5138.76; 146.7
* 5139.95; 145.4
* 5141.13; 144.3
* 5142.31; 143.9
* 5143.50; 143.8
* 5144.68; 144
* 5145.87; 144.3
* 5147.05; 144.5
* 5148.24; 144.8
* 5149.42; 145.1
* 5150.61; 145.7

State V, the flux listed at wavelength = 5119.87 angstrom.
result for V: 155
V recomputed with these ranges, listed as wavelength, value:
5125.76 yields 145.9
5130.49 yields 146.9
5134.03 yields 149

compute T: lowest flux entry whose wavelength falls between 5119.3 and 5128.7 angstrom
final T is 145.3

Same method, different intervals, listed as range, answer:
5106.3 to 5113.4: 148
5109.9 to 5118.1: 148.2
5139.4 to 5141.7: 144.3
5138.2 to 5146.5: 143.8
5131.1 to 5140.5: 145.4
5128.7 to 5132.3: 146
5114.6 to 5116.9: 153.4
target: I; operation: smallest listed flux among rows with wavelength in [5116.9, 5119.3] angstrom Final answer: 155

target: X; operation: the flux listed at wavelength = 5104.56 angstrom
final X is 149.6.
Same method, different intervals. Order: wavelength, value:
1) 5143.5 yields 143.8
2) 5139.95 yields 145.4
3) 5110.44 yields 148.2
